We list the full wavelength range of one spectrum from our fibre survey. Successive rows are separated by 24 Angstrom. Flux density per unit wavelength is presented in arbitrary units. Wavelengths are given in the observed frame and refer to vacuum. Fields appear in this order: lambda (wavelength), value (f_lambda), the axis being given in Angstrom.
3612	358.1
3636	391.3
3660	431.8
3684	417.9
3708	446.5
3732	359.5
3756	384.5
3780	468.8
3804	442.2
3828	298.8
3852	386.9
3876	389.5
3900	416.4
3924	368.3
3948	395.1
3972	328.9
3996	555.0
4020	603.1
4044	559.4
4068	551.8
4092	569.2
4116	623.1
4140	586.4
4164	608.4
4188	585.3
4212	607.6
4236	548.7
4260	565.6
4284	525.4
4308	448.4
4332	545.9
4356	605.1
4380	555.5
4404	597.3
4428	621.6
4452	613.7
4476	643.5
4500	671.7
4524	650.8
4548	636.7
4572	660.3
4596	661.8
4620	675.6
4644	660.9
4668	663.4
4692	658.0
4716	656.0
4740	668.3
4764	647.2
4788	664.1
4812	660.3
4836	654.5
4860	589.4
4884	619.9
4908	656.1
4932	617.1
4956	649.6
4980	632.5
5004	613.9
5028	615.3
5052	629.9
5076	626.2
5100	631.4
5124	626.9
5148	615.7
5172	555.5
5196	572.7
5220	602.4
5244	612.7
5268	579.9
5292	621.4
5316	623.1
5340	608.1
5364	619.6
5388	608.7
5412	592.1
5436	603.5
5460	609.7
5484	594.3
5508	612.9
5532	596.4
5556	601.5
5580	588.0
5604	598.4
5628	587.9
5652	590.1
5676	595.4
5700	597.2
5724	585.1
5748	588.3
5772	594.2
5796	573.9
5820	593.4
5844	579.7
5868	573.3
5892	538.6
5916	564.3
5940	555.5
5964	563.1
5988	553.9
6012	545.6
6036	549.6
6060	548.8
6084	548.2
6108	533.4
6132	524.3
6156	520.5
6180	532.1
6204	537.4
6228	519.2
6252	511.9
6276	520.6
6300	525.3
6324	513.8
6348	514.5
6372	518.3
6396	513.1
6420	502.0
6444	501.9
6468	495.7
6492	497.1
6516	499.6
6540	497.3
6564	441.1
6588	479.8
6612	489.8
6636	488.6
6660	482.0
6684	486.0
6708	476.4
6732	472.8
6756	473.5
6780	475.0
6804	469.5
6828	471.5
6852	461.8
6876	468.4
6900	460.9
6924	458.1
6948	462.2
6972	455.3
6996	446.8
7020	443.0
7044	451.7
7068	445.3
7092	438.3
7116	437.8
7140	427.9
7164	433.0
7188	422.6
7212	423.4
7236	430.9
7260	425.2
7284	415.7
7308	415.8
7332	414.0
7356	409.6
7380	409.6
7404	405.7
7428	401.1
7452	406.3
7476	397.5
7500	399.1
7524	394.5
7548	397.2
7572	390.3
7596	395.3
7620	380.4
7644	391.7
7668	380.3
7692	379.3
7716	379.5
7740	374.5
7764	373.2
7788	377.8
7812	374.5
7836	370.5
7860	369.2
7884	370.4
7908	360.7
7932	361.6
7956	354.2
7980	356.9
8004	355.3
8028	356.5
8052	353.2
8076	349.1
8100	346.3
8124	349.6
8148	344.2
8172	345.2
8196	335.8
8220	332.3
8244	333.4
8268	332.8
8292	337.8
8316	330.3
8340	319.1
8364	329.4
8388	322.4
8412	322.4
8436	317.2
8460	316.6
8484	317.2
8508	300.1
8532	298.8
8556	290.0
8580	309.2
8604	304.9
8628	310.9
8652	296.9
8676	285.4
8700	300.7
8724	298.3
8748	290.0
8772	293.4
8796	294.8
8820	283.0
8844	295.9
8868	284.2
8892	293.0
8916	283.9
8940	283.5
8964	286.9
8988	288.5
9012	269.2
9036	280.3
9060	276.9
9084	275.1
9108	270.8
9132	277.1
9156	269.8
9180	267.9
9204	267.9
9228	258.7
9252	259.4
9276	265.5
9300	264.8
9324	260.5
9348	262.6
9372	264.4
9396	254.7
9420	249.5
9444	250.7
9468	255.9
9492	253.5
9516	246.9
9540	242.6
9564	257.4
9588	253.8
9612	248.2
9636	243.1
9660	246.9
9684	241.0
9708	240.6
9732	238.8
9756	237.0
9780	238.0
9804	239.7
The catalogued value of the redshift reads 0.000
